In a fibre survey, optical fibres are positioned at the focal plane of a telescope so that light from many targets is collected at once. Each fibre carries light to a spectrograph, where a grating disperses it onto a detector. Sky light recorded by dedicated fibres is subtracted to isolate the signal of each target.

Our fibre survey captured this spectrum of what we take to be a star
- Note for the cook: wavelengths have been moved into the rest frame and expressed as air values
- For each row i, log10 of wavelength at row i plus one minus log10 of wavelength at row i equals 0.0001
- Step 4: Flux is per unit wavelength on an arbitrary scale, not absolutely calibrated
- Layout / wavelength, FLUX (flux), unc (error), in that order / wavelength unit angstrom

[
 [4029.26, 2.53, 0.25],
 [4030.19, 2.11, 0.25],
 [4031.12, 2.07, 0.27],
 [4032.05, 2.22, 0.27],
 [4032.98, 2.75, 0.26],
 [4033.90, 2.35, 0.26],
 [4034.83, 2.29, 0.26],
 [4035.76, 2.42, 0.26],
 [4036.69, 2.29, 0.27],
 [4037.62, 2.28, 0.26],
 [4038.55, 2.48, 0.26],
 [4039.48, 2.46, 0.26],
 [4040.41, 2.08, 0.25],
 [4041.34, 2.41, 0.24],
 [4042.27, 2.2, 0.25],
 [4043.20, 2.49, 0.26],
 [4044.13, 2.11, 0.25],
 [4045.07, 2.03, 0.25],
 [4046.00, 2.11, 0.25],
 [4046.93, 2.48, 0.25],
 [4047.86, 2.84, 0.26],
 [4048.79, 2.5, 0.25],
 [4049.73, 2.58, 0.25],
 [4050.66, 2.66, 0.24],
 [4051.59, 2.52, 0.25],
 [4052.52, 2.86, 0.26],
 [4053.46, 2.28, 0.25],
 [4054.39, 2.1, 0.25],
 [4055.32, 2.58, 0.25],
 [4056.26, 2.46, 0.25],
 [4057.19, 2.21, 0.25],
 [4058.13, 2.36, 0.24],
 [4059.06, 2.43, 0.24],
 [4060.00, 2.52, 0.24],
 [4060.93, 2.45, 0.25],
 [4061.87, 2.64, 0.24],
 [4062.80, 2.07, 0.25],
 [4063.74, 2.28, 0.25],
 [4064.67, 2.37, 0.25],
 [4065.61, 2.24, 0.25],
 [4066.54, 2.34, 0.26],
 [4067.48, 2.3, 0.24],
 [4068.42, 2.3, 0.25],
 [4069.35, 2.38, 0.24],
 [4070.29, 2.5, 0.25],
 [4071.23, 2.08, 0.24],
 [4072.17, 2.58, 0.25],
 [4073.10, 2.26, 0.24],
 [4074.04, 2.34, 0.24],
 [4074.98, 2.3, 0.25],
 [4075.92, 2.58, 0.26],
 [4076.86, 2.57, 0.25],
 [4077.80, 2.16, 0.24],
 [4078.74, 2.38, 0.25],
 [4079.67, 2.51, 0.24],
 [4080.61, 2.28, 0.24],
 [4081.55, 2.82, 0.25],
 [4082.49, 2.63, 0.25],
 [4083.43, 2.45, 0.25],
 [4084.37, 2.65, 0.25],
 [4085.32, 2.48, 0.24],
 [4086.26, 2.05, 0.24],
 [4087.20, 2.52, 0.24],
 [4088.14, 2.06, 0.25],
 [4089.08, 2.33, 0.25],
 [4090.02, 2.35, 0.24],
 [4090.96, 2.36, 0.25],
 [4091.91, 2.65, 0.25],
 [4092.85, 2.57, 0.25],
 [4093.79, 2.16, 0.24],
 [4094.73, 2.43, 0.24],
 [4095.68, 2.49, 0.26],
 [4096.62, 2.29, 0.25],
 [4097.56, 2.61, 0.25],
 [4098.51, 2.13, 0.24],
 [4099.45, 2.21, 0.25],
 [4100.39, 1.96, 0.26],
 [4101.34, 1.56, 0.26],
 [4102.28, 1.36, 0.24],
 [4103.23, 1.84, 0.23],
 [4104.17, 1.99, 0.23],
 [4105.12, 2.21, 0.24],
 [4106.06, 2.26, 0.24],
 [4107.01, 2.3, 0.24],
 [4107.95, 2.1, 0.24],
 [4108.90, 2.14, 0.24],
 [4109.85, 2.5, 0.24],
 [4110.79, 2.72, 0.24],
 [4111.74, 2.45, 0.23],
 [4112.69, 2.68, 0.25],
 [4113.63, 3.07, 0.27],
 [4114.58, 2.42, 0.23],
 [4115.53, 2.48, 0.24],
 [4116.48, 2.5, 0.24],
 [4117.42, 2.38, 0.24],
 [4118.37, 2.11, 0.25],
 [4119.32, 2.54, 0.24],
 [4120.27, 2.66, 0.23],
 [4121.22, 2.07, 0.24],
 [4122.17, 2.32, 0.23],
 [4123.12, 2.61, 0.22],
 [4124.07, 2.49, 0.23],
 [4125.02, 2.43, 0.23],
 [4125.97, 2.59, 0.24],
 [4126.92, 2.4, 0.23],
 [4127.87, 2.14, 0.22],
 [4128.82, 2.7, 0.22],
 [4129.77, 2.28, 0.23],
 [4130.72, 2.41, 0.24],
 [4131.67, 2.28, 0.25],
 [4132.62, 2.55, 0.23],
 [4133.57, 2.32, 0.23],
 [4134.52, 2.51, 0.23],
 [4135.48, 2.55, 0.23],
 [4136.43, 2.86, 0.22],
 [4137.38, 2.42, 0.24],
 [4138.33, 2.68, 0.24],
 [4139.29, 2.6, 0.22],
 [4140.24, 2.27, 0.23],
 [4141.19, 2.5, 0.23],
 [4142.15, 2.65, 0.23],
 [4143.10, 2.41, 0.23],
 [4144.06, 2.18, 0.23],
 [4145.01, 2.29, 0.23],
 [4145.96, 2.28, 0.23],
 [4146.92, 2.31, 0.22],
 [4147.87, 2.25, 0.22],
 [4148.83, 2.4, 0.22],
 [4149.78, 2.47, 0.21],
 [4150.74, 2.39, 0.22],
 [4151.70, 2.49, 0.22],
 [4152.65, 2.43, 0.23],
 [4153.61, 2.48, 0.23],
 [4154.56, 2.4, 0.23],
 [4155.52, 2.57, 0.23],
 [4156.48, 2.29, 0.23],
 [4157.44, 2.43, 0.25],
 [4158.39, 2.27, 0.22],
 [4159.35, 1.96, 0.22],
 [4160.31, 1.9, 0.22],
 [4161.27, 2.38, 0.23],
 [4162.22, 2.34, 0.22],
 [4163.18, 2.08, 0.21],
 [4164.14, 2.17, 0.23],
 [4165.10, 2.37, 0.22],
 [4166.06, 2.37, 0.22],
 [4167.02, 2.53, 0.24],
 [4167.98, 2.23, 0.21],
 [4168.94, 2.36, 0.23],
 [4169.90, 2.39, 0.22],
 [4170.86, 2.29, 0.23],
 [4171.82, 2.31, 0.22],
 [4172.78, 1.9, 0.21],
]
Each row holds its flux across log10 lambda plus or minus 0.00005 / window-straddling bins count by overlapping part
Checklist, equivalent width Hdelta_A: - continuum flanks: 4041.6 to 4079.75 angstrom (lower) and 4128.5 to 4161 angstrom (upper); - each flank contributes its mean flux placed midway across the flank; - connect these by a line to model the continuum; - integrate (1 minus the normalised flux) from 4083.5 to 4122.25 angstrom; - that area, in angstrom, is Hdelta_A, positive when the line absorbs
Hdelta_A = 1.3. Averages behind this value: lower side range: 2.39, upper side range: 2.4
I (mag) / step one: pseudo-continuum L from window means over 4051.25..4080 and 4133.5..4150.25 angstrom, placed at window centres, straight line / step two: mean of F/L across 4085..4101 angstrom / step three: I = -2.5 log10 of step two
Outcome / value 0.04 mag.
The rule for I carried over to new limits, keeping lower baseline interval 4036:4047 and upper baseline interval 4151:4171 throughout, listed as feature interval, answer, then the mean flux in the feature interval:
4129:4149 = -0.05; 2.43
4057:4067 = -0.03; 2.36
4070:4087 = -0.06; 2.42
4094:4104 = 0.11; 2.09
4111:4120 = -0.10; 2.52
